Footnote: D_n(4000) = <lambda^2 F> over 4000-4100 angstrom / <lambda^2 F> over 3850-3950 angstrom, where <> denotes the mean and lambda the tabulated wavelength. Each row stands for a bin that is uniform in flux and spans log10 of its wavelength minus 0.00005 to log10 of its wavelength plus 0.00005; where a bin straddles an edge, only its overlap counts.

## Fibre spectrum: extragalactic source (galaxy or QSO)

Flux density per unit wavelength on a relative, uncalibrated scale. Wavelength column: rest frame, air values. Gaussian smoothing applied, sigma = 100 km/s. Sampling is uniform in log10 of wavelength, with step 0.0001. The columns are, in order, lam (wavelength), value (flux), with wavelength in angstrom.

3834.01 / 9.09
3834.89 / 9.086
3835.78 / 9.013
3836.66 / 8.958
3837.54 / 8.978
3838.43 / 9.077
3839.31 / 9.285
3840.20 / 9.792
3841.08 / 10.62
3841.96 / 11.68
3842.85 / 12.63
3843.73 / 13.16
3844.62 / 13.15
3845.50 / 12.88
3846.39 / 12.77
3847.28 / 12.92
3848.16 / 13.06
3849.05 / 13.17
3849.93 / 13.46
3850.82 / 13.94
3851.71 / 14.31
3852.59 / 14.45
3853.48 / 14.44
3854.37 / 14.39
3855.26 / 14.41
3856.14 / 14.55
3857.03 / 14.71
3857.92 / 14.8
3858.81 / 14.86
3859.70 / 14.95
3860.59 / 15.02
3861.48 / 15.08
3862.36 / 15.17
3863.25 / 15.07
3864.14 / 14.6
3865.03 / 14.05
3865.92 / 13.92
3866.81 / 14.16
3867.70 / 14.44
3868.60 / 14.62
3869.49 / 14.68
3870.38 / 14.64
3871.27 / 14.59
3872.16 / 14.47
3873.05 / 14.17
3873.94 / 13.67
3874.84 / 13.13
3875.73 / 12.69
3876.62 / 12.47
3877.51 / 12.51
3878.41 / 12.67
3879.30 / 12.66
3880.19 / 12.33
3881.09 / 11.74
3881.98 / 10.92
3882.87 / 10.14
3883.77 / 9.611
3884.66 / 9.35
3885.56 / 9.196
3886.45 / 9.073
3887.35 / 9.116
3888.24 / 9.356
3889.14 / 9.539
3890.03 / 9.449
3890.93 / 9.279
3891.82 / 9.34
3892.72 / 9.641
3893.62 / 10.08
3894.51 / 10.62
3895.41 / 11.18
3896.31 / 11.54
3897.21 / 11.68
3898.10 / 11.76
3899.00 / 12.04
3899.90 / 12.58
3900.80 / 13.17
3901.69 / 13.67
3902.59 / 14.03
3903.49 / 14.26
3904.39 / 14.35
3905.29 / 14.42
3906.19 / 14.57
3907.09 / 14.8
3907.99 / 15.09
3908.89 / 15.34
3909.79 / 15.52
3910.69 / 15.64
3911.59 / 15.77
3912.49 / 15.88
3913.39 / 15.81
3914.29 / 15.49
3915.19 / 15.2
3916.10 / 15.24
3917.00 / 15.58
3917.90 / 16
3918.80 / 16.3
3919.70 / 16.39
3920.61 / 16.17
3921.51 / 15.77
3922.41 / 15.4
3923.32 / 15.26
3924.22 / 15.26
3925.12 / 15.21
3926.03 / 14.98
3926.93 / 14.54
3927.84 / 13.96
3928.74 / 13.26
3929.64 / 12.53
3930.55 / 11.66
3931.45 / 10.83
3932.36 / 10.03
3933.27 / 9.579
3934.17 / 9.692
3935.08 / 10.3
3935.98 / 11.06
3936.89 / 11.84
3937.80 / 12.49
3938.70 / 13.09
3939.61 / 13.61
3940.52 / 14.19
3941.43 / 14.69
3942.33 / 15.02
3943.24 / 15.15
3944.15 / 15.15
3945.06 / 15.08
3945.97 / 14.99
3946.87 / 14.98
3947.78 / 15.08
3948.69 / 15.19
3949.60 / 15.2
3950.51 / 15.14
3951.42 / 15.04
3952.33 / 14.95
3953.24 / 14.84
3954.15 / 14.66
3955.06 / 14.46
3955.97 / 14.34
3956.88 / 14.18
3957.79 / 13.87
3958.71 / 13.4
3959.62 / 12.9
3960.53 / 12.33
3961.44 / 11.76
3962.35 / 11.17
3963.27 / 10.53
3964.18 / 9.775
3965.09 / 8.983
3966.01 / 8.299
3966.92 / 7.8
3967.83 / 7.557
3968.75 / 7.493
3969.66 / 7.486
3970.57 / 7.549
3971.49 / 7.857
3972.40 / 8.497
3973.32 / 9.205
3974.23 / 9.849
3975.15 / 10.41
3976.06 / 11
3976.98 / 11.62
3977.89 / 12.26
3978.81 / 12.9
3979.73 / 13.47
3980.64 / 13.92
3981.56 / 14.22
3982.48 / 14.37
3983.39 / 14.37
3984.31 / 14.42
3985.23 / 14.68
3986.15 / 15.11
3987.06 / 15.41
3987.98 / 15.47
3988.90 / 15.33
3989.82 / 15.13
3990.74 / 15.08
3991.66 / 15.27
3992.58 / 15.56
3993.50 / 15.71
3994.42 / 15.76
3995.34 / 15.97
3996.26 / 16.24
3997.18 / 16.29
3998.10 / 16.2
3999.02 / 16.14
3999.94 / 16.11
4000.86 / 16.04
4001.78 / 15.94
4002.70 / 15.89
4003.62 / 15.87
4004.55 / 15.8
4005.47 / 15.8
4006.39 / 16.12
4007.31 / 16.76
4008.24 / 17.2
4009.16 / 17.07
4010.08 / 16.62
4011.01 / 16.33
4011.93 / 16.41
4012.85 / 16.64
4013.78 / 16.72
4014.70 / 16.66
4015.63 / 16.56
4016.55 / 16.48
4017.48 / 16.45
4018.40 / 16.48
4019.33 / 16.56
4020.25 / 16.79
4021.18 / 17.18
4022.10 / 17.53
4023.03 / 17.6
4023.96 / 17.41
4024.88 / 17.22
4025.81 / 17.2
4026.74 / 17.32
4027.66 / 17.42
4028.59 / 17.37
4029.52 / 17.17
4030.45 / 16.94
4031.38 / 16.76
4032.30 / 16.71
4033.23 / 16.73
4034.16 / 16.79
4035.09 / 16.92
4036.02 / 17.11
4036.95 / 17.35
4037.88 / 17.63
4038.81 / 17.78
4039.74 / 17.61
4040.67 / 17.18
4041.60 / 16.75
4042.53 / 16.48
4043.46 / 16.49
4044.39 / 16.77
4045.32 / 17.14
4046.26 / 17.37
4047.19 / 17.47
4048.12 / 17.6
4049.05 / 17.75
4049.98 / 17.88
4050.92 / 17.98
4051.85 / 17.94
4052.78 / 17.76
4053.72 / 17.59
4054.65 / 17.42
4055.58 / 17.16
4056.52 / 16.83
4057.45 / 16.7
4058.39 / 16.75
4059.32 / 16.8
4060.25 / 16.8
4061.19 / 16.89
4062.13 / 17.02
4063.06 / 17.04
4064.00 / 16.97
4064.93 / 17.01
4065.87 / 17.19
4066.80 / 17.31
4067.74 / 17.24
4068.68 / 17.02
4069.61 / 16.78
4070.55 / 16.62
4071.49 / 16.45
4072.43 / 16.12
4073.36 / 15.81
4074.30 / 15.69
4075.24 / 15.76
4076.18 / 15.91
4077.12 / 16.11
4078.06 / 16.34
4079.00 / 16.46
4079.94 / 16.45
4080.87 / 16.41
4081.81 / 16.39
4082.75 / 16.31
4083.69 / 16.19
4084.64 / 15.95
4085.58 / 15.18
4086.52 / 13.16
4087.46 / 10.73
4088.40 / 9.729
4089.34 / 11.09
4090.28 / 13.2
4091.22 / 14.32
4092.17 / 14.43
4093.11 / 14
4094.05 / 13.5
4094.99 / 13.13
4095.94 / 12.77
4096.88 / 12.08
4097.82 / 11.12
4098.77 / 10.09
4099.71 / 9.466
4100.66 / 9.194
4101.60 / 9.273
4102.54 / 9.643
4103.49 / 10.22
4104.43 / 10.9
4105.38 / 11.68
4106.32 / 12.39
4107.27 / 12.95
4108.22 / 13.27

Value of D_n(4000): 1.30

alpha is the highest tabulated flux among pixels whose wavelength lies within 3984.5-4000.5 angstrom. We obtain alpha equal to 16.29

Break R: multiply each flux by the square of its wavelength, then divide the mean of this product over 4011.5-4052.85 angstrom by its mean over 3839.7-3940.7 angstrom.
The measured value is 1.39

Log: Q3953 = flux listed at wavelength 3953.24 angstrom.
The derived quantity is 14.84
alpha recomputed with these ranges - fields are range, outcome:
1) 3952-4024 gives 17.6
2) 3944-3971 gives 15.2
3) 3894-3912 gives 15.77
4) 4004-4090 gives 17.98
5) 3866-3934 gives 16.39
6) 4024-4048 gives 17.78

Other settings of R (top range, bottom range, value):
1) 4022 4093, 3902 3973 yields 1.31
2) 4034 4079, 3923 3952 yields 1.33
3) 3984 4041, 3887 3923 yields 1.29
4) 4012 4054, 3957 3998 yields 1.41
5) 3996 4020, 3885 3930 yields 1.28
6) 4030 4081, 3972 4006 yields 1.22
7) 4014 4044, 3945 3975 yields 1.48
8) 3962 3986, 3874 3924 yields 0.87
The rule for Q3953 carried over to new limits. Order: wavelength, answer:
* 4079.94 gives 16.45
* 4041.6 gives 16.75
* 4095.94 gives 12.77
